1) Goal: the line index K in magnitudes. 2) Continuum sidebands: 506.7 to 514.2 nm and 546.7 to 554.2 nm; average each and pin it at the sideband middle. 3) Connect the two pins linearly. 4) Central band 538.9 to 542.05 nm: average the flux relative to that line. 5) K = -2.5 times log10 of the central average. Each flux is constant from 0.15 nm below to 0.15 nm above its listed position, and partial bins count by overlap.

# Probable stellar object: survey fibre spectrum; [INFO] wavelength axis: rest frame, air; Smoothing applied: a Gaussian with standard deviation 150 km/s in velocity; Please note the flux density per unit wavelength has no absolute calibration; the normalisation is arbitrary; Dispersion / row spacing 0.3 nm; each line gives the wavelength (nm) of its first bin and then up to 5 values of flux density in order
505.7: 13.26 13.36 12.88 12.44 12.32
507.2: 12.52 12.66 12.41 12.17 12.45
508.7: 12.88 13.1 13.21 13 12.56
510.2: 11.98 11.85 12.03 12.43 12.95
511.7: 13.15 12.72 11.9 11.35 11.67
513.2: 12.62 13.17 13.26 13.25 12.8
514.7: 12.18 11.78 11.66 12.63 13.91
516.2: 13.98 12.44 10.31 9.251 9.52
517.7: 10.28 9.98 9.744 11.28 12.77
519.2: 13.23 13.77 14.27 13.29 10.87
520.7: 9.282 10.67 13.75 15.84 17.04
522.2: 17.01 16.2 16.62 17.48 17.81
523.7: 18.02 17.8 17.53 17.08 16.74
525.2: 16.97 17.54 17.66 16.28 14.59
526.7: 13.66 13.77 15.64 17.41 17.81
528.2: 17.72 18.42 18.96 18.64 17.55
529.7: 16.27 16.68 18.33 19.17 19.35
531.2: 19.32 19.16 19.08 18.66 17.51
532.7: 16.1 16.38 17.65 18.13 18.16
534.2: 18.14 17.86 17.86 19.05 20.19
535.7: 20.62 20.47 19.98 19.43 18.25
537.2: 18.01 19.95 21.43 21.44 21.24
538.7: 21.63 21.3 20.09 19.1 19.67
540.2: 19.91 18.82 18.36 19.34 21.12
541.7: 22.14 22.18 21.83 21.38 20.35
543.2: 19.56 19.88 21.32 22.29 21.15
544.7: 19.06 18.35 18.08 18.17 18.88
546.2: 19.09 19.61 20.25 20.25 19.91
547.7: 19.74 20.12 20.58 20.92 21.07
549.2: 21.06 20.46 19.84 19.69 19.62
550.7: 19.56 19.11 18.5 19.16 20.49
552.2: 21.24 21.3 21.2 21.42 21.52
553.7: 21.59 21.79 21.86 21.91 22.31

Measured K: -0.09 mag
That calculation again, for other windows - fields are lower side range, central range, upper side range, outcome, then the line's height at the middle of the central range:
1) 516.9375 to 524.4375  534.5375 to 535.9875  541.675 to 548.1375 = -0.11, 17.6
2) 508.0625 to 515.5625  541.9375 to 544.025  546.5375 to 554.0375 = -0.11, 18.9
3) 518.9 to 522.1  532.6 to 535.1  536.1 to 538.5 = 0.06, 18.6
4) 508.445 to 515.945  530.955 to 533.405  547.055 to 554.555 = -0.09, 16.7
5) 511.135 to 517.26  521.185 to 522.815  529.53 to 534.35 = -0.09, 14.8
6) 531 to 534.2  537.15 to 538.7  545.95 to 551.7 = -0.11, 18.7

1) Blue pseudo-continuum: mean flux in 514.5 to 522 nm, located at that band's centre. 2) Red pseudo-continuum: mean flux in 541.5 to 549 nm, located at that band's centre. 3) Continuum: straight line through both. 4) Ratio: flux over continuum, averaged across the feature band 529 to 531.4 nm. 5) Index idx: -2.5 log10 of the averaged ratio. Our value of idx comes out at -0.16 mag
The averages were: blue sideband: 12.1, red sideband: 20.2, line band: 18.2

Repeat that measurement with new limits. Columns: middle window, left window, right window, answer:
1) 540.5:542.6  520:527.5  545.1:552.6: -0.116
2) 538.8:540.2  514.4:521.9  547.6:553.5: -0.149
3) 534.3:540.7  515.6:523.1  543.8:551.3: -0.143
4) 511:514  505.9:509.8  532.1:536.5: 0.098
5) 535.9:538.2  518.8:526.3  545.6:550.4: -0.102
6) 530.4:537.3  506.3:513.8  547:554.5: -0.089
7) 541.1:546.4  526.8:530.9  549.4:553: -0.060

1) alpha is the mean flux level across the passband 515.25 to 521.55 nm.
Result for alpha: 11.8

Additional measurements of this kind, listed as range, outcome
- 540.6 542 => 20.4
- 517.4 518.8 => 10.3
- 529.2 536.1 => 18.3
